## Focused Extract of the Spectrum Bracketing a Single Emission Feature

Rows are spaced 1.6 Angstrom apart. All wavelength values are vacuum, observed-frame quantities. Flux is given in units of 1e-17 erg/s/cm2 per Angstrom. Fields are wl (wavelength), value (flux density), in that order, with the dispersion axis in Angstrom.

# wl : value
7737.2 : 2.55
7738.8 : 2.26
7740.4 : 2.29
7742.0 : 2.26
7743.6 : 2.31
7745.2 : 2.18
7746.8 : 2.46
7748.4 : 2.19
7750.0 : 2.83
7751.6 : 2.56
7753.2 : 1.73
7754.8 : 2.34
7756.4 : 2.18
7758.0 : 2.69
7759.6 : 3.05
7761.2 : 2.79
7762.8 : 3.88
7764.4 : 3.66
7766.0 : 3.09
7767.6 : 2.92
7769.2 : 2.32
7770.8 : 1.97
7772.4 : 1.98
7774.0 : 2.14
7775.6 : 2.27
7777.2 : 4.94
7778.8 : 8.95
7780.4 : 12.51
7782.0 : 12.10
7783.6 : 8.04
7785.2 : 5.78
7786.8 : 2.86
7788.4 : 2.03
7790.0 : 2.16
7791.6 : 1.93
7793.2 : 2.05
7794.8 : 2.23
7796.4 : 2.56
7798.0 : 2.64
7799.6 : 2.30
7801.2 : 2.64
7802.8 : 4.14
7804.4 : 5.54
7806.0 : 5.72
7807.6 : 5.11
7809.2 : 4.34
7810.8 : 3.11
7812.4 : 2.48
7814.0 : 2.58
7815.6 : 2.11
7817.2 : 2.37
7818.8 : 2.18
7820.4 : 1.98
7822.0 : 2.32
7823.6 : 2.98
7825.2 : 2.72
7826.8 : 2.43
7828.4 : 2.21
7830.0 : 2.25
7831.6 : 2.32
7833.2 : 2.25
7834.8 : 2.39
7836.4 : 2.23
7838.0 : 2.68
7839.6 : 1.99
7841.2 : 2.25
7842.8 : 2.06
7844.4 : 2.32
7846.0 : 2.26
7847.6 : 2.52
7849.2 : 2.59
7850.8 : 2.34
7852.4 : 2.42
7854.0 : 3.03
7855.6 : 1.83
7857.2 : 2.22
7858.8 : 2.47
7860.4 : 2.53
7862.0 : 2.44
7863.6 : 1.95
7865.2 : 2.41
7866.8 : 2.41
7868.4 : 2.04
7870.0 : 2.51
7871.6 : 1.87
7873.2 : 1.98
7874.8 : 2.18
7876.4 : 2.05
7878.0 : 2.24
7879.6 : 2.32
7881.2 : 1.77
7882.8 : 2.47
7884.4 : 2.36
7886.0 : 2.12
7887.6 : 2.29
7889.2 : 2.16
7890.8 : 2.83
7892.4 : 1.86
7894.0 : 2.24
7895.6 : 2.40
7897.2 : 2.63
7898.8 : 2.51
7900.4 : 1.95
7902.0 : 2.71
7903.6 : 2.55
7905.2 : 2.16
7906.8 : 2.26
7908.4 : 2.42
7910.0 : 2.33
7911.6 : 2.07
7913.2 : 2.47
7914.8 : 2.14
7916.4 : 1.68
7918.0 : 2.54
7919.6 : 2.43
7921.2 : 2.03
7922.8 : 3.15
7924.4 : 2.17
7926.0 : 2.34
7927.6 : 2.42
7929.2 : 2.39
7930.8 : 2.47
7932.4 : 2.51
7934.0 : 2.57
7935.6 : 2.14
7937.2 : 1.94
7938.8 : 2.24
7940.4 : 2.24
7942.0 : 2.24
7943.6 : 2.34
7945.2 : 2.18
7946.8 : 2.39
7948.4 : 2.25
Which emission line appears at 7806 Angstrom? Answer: [N II]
